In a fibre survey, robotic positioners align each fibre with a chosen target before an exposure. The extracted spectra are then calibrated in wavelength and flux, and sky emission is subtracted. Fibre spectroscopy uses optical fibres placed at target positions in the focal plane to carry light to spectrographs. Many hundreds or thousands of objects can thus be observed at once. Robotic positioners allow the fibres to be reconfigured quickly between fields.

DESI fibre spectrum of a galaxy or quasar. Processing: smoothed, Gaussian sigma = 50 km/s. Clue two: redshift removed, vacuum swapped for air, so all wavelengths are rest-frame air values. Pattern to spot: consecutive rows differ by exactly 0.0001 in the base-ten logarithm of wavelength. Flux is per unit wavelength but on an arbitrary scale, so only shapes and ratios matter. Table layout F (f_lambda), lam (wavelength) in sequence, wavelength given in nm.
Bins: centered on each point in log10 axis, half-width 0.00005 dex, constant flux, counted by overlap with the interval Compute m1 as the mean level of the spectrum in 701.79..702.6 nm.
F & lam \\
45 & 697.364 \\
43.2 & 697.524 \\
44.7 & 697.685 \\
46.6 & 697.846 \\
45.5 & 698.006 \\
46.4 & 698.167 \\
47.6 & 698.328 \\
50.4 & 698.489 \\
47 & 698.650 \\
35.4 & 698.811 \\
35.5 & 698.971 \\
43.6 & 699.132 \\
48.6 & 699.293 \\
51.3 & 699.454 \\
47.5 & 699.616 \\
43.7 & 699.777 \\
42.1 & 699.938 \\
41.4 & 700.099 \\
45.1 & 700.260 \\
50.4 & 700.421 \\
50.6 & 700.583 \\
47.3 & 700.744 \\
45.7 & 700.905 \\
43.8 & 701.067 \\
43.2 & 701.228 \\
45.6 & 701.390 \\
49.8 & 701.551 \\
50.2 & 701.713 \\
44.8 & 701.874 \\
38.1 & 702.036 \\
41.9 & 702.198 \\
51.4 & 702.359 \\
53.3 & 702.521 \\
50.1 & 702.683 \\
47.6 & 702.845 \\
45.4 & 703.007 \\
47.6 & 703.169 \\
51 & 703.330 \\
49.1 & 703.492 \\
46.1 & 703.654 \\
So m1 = 45.9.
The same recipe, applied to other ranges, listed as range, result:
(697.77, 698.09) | 46.1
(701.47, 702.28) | 45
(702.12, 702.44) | 46.8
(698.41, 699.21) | 42.4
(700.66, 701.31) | 45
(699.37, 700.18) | 45.2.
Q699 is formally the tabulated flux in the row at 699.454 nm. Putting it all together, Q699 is 51.3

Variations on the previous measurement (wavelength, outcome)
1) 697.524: 43.2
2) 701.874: 44.8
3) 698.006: 45.5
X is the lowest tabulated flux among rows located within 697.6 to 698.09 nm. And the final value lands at 44.7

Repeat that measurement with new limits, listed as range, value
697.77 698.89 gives 35.4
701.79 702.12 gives 38.1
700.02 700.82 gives 41.4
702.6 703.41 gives 45.4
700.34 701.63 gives 43.2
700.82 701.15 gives 43.8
